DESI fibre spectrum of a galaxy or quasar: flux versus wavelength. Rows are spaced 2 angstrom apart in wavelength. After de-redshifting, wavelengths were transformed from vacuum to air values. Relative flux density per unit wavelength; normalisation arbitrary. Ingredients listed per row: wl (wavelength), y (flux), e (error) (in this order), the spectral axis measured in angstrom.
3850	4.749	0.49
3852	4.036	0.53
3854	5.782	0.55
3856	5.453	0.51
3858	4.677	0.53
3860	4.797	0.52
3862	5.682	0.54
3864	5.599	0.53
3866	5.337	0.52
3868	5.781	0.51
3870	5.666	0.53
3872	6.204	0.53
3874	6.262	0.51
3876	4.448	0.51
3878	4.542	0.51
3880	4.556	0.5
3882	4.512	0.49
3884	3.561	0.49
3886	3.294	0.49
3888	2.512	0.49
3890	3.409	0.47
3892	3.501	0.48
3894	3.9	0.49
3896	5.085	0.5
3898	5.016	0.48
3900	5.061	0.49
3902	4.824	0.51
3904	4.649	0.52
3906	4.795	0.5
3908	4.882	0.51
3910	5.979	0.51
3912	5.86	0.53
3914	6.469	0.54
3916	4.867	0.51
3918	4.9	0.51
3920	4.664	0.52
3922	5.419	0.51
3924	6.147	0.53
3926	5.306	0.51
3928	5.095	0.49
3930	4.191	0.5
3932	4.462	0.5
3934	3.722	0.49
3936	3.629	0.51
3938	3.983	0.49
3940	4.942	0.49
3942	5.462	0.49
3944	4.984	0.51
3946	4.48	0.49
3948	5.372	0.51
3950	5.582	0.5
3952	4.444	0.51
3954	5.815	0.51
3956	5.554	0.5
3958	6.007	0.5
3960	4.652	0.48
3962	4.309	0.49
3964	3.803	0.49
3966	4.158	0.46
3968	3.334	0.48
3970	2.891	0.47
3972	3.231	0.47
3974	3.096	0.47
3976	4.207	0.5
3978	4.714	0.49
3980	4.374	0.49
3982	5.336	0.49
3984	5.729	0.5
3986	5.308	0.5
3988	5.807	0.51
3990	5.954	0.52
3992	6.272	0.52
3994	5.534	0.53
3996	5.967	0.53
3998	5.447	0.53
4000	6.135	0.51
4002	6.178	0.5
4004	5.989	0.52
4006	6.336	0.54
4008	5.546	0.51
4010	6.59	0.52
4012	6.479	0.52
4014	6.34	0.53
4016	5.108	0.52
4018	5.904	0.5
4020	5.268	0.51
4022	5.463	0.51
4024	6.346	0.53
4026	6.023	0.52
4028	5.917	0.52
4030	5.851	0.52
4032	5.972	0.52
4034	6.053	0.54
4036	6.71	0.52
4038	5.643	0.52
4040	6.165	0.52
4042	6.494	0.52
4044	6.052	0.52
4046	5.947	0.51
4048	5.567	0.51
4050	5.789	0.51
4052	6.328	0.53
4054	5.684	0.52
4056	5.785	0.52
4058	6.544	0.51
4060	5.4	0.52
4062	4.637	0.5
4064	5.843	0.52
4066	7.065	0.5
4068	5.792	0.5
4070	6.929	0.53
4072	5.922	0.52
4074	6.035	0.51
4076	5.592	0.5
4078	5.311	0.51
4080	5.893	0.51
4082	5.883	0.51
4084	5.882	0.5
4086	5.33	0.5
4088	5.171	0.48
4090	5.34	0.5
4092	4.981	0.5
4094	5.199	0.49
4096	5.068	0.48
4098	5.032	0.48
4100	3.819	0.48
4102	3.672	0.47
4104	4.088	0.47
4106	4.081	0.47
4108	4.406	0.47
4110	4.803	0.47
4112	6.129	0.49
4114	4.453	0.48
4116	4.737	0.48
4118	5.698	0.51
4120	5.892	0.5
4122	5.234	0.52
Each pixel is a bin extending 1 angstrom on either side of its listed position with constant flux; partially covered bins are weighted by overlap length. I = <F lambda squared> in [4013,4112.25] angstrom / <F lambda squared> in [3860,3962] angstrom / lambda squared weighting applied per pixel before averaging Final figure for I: 1.2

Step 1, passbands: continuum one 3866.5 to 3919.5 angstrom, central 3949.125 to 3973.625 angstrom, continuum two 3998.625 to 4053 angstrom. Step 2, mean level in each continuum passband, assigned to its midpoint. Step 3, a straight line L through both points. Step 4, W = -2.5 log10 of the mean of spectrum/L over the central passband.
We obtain 0.21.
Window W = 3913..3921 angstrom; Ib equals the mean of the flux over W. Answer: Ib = 5.22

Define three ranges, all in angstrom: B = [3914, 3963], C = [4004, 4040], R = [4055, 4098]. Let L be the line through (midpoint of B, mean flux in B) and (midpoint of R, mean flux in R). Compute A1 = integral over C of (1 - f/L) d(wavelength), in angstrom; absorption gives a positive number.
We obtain -3.93 angstrom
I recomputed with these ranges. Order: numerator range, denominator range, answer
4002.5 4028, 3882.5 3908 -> 1.52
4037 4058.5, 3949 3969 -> 1.31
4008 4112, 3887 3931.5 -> 1.25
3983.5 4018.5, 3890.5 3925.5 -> 1.23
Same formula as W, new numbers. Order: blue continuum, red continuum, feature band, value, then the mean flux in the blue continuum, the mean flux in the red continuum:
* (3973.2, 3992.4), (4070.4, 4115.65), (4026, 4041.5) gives -0.190 mag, 5.06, 5.11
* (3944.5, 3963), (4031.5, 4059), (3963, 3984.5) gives 0.303 mag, 5.13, 6.05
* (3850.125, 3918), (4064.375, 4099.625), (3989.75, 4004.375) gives -0.119 mag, 4.88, 5.64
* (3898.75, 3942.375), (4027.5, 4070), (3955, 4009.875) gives 0.085 mag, 4.96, 5.99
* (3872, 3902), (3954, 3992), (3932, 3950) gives -0.018 mag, 4.34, 4.66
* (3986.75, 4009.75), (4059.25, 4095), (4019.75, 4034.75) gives -0.008 mag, 5.94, 5.68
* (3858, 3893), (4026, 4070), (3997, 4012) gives -0.074 mag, 4.69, 5.99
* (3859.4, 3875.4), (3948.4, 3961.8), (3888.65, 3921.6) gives 0.135 mag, 5.66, 5.28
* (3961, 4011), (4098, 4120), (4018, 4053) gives -0.216 mag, 5.05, 4.67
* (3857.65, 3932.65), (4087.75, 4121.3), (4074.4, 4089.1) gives -0.154 mag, 4.9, 4.85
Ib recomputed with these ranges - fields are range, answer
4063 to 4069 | 6.23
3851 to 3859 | 4.99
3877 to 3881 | 4.55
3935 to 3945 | 4.6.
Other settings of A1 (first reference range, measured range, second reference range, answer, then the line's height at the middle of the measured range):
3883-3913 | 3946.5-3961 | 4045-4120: -1.8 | 4.72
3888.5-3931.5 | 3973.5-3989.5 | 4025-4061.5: 1.7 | 5.49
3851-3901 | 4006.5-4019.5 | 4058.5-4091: -1.3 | 5.45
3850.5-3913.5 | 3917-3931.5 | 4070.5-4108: -0.5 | 4.9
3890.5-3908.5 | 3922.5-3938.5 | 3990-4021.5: 1.2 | 4.98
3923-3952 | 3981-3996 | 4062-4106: -2.2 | 5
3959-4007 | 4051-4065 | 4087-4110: -3.0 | 4.74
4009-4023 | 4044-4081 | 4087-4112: -4.8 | 5.22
